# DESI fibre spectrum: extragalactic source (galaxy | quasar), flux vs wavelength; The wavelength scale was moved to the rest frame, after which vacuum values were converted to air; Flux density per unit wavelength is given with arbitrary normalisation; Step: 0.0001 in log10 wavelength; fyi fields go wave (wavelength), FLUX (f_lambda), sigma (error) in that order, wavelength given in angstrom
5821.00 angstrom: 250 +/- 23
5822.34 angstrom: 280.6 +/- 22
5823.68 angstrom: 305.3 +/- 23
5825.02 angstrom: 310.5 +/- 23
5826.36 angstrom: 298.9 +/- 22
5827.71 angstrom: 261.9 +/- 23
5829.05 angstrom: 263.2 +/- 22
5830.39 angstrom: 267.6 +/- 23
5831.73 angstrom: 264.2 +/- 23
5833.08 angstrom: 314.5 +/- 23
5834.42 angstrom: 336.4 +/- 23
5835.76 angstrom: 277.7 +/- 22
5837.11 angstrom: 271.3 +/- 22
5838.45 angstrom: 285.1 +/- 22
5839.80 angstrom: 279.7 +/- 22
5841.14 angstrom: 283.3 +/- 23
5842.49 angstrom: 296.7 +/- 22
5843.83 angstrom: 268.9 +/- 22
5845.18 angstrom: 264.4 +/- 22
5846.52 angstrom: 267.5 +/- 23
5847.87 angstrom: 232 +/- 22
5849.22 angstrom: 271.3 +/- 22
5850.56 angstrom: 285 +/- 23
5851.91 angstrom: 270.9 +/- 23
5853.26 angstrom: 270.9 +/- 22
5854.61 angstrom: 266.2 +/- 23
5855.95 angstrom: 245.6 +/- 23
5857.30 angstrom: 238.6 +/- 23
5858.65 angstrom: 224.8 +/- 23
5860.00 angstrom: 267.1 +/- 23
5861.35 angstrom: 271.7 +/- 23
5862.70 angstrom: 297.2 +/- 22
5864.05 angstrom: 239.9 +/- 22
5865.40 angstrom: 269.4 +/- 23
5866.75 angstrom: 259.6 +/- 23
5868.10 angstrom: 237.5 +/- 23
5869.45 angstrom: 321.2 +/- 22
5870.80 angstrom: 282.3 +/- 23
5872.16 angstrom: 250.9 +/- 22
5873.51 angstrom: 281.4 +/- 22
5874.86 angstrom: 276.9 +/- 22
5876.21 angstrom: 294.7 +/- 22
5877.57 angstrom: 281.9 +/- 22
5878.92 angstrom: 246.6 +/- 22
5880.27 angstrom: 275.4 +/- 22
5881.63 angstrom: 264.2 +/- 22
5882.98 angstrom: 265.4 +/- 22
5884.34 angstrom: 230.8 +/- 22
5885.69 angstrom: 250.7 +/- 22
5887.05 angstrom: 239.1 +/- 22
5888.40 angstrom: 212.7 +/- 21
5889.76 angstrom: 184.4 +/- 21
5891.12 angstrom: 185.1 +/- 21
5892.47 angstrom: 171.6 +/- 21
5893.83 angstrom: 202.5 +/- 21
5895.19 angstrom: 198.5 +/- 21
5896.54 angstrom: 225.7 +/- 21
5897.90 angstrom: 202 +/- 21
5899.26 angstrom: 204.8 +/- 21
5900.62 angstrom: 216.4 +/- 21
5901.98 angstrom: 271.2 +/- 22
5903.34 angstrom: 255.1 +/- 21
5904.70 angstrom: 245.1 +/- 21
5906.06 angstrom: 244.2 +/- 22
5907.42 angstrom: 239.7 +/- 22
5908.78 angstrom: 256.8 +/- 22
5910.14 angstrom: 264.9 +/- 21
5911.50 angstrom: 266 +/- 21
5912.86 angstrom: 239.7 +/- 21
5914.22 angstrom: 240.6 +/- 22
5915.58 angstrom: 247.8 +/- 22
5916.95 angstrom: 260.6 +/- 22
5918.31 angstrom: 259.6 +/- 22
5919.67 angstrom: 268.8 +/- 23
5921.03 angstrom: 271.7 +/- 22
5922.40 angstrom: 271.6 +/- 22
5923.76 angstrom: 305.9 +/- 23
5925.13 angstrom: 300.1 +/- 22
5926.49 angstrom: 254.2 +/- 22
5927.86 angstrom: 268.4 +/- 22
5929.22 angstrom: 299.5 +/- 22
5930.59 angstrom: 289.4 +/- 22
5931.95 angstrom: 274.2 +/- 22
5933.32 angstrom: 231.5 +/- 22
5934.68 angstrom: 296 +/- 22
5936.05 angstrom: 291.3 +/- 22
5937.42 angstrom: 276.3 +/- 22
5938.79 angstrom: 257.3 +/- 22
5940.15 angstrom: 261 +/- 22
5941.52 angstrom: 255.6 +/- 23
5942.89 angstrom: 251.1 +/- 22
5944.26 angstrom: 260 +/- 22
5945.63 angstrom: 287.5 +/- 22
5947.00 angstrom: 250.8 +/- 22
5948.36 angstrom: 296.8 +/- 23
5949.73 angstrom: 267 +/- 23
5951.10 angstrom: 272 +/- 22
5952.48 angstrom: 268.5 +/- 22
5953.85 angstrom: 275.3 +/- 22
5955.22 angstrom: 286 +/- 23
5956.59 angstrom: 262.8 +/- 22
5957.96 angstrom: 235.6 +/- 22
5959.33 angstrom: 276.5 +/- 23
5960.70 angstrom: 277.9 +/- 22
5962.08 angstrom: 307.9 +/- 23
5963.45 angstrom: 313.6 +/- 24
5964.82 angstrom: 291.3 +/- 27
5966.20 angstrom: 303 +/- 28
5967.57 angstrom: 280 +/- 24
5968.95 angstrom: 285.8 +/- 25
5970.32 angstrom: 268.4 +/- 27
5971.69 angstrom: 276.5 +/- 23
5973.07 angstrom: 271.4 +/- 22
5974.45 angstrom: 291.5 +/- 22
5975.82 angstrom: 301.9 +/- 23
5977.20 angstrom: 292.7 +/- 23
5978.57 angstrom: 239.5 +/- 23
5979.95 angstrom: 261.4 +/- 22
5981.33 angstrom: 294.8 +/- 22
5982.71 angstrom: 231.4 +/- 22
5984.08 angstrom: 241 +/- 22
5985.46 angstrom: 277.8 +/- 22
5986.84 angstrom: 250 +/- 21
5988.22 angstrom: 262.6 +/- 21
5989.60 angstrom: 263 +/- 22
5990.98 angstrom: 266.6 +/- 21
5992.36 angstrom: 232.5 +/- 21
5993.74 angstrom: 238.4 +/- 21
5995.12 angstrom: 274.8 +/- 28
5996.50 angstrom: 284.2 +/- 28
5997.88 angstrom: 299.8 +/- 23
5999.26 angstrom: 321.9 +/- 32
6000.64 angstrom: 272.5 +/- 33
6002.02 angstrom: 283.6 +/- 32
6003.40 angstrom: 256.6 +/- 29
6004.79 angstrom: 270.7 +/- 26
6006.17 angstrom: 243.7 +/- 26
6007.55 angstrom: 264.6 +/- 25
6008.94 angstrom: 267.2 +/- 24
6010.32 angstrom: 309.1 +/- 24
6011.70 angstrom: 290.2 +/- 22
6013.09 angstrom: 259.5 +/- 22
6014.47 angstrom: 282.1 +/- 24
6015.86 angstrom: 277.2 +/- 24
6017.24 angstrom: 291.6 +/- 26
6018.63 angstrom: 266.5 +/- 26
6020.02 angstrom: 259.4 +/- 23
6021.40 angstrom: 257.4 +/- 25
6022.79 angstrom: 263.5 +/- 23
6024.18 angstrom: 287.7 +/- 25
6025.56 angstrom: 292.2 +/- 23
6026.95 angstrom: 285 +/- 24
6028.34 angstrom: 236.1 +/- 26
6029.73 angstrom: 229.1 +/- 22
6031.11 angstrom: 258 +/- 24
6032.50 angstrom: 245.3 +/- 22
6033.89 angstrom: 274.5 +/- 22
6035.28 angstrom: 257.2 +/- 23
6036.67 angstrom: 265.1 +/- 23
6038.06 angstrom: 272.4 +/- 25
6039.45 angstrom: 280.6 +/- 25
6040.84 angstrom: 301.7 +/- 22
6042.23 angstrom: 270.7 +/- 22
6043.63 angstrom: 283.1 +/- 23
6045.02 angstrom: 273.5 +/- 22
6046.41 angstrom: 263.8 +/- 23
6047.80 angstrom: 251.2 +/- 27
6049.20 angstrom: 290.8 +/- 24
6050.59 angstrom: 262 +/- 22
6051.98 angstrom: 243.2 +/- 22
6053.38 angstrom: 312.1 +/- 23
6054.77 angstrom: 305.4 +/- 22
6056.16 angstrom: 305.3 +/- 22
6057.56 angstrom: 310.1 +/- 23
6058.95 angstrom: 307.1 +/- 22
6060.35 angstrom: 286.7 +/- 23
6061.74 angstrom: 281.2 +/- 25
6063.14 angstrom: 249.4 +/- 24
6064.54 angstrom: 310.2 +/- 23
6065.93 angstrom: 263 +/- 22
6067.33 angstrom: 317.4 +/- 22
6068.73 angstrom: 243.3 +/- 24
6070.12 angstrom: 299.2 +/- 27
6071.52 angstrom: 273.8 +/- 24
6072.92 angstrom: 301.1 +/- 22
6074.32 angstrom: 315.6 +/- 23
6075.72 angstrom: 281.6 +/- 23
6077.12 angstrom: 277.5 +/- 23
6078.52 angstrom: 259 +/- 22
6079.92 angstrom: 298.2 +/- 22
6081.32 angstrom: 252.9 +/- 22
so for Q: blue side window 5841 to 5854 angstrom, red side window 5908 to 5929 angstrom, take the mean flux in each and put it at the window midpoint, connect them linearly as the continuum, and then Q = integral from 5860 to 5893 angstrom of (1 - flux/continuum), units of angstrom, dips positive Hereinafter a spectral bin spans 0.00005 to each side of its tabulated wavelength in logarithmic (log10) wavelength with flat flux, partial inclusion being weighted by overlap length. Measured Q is 1.75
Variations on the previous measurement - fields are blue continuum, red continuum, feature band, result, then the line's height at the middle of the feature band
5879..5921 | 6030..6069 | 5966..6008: -1.6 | 261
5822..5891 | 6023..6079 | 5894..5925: 2.6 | 271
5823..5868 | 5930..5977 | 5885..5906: 4.3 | 275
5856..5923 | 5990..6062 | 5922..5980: -3.7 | 260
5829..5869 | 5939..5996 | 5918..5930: -0.4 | 270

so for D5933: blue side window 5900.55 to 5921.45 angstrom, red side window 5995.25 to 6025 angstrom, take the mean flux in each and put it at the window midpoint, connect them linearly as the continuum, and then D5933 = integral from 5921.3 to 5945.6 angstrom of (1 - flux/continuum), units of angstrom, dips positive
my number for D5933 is -1.4 angstrom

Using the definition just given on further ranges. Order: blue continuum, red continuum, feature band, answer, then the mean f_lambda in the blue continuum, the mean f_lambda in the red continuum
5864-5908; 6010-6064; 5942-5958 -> -0.76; 243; 275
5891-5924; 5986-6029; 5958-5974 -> -1.60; 241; 271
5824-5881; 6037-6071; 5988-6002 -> 0.36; 273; 282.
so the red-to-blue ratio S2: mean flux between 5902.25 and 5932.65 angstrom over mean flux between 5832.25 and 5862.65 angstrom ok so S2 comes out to 1.0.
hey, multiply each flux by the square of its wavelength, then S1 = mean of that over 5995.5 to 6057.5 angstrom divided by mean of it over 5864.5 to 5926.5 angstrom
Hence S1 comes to 1.1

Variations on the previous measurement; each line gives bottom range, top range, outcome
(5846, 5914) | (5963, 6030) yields 1.14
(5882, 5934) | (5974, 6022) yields 1.14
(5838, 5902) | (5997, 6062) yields 1.15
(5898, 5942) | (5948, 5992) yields 1.07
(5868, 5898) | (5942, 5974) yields 1.17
